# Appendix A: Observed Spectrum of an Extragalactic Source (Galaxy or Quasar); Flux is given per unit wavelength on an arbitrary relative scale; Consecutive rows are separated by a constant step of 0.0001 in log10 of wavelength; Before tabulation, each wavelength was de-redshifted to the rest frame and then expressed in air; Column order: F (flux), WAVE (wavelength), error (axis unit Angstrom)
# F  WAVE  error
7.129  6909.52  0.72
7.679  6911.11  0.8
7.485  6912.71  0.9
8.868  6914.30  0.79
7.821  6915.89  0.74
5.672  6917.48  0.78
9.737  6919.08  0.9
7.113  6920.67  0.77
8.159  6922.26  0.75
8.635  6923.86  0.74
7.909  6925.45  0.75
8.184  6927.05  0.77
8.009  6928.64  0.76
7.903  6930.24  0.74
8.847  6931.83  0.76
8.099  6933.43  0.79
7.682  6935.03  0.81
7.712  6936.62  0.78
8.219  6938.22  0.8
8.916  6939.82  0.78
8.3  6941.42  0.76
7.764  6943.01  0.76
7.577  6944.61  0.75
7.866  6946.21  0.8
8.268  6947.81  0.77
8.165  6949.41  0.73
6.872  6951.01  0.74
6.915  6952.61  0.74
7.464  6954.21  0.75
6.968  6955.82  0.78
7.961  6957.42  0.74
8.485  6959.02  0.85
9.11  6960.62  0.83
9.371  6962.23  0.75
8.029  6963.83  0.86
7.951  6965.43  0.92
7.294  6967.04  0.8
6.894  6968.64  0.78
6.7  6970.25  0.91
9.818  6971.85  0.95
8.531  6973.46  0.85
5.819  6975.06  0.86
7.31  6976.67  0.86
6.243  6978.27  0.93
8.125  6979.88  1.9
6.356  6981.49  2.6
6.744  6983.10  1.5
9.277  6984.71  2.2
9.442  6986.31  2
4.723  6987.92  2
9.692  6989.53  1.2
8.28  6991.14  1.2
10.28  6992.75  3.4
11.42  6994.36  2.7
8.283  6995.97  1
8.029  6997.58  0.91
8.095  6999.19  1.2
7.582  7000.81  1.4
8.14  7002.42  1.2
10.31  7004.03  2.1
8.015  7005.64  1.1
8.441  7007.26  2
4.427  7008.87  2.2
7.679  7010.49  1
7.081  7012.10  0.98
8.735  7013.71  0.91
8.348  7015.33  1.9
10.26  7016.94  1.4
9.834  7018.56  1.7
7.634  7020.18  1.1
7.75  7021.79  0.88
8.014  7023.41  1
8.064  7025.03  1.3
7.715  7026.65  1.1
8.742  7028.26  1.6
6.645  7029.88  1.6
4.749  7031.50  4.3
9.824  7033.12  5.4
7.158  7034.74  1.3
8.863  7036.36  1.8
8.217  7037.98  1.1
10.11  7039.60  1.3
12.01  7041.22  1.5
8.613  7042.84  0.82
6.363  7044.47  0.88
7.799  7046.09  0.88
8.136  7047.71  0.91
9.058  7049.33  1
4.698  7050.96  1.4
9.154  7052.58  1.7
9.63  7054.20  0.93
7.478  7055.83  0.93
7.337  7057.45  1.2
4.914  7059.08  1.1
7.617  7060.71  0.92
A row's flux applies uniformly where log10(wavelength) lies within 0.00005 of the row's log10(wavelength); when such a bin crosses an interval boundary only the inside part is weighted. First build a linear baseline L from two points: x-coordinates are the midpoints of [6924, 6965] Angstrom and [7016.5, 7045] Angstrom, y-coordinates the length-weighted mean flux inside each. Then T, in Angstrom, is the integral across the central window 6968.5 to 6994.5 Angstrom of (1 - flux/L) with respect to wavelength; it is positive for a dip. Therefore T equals 0.8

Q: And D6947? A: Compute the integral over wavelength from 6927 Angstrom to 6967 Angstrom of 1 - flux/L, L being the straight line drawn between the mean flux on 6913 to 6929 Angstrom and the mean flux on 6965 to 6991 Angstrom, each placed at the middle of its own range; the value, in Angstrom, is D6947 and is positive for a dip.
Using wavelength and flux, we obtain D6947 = -1.1 Angstrom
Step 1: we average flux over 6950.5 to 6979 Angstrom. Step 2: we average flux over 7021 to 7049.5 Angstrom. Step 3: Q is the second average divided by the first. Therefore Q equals 1.07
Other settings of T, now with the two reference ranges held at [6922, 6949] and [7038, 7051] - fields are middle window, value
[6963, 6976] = 0.98 Angstrom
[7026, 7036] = 1.14 Angstrom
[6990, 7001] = -0.78 Angstrom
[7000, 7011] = 0.78 Angstrom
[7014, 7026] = -0.14 Angstrom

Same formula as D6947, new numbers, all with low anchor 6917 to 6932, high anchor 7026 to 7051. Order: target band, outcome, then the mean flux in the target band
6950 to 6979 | 1.5 Angstrom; 7.66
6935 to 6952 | 0.2 Angstrom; 7.94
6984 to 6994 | -0.8 Angstrom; 8.74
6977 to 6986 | 0.7 Angstrom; 7.47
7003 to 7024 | -0.2 Angstrom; 8.2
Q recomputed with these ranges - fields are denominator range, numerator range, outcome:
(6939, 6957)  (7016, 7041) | 1.08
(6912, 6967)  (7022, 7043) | 1.04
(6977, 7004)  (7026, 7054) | 0.99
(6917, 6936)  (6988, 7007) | 1.09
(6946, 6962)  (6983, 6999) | 1.11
